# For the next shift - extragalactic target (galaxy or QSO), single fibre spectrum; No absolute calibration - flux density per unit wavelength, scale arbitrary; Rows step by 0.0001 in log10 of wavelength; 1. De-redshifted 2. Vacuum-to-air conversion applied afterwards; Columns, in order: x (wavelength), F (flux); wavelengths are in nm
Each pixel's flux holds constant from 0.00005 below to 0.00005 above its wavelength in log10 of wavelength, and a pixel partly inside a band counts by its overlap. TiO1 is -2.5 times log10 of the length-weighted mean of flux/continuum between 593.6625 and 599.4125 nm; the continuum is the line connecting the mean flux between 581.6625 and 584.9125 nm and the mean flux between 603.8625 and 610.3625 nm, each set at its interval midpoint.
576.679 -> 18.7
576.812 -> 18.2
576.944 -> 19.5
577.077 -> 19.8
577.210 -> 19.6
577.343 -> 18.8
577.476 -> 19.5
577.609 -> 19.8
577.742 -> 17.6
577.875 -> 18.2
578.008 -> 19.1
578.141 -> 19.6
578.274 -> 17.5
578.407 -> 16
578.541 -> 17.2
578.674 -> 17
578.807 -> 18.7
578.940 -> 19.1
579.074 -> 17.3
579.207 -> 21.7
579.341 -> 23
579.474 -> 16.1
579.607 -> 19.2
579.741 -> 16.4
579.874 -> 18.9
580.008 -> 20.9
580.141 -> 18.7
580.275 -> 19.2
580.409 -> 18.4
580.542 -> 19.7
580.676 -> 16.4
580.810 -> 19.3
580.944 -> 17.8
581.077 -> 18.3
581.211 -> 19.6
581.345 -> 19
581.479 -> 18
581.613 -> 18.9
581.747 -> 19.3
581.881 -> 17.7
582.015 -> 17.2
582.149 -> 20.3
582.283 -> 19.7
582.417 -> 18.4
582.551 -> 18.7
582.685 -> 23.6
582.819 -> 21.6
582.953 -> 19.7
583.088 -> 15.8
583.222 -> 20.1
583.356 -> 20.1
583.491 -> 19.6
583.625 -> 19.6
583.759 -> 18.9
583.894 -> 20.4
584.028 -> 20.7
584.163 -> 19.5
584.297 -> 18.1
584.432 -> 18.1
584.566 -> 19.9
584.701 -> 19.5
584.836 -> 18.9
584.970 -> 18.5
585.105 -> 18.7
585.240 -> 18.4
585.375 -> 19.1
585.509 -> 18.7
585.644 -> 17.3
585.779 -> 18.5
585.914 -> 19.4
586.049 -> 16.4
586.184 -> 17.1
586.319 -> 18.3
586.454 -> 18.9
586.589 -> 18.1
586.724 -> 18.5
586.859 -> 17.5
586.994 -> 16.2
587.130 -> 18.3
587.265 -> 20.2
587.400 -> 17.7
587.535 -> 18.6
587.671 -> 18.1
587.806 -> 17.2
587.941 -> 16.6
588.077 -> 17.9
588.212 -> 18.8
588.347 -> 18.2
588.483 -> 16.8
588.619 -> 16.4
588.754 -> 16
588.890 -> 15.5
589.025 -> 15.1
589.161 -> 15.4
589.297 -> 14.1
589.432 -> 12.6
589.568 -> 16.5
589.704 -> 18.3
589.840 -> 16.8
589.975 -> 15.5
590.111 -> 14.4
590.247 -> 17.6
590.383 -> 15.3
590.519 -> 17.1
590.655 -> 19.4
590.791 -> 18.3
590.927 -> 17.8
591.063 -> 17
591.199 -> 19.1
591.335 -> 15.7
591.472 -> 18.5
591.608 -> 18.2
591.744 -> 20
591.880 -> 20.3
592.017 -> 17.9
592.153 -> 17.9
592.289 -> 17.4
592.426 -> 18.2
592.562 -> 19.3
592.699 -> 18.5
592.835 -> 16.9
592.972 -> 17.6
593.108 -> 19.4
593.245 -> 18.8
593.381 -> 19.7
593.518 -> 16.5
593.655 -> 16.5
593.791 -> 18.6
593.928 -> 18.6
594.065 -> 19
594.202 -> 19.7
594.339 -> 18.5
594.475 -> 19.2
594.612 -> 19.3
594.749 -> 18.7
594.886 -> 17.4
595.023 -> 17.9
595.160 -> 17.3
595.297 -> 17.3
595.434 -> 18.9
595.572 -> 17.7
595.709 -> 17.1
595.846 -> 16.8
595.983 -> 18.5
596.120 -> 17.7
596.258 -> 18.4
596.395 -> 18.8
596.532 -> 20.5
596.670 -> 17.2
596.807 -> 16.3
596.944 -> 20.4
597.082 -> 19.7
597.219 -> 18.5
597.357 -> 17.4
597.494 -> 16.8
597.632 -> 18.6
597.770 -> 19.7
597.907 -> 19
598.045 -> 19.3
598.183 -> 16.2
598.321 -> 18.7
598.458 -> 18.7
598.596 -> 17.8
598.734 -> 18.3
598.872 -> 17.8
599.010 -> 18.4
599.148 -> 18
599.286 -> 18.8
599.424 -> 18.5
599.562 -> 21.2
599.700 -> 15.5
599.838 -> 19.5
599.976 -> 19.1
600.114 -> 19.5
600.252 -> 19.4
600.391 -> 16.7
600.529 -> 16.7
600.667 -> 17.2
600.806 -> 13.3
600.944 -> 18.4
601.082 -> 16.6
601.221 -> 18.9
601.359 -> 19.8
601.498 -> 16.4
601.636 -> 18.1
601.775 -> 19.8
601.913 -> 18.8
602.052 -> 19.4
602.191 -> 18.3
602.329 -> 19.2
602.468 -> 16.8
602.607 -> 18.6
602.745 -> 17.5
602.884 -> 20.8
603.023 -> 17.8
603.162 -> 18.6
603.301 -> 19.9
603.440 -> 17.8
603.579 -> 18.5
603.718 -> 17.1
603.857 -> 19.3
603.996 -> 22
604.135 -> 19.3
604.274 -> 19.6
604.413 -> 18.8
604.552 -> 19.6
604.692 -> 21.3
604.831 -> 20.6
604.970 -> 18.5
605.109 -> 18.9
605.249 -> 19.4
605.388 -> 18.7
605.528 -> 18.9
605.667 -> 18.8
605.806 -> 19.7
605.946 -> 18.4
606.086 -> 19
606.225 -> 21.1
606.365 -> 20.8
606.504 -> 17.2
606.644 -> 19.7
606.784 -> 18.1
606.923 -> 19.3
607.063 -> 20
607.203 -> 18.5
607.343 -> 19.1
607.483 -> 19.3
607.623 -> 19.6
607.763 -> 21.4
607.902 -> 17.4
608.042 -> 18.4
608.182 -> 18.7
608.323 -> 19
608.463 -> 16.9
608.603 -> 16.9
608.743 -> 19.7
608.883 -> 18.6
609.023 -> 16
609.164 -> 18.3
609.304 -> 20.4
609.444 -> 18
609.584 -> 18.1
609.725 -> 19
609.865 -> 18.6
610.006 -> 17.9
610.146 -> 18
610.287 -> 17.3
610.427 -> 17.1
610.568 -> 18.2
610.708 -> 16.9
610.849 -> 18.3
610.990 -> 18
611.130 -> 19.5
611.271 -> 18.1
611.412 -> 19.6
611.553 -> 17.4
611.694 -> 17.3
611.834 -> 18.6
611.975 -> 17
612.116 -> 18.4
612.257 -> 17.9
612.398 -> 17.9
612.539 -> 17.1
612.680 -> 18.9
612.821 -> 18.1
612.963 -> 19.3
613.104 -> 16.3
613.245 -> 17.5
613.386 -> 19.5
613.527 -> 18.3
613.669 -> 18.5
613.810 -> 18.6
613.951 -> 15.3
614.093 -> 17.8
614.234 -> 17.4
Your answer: 0.05 mag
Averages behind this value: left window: 19.4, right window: 19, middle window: 18.3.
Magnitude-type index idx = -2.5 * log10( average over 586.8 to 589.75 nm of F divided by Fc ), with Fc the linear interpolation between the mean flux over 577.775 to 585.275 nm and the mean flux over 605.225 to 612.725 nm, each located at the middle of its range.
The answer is 0.12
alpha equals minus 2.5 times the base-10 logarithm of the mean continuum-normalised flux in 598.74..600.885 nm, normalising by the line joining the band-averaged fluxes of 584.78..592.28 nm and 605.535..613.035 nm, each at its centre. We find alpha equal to 0.00 mag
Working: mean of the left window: 17.5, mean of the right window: 18.5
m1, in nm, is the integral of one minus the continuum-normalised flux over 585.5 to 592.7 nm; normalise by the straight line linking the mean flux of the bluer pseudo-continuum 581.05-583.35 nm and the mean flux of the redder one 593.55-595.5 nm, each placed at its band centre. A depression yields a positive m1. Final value 0.484 nm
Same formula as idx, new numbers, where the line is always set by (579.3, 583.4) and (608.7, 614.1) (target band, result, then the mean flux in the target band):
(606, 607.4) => -0.06 mag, 19.3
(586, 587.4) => 0.05 mag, 18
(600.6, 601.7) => 0.06 mag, 17.3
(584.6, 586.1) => 0.02 mag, 18.5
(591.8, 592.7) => 0.01 mag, 18.5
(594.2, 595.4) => 0.02 mag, 18.3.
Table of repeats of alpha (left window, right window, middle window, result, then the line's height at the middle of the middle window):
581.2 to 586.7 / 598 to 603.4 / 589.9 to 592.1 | 0.06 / 18.7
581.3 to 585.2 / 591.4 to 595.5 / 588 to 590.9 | 0.14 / 18.7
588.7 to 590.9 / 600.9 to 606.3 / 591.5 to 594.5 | -0.10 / 16.8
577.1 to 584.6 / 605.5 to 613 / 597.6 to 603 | 0.02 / 18.6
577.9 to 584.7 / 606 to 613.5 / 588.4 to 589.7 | 0.21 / 18.8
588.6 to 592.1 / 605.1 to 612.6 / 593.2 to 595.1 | -0.07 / 17.2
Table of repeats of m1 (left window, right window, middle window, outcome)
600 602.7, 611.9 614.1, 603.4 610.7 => -0.36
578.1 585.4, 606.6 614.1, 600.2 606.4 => -0.09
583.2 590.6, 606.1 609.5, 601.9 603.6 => 0.00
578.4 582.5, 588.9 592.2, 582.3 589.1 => -0.24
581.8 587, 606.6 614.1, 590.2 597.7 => 0.20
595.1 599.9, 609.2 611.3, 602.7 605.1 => -0.13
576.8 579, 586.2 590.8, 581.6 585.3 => -0.32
